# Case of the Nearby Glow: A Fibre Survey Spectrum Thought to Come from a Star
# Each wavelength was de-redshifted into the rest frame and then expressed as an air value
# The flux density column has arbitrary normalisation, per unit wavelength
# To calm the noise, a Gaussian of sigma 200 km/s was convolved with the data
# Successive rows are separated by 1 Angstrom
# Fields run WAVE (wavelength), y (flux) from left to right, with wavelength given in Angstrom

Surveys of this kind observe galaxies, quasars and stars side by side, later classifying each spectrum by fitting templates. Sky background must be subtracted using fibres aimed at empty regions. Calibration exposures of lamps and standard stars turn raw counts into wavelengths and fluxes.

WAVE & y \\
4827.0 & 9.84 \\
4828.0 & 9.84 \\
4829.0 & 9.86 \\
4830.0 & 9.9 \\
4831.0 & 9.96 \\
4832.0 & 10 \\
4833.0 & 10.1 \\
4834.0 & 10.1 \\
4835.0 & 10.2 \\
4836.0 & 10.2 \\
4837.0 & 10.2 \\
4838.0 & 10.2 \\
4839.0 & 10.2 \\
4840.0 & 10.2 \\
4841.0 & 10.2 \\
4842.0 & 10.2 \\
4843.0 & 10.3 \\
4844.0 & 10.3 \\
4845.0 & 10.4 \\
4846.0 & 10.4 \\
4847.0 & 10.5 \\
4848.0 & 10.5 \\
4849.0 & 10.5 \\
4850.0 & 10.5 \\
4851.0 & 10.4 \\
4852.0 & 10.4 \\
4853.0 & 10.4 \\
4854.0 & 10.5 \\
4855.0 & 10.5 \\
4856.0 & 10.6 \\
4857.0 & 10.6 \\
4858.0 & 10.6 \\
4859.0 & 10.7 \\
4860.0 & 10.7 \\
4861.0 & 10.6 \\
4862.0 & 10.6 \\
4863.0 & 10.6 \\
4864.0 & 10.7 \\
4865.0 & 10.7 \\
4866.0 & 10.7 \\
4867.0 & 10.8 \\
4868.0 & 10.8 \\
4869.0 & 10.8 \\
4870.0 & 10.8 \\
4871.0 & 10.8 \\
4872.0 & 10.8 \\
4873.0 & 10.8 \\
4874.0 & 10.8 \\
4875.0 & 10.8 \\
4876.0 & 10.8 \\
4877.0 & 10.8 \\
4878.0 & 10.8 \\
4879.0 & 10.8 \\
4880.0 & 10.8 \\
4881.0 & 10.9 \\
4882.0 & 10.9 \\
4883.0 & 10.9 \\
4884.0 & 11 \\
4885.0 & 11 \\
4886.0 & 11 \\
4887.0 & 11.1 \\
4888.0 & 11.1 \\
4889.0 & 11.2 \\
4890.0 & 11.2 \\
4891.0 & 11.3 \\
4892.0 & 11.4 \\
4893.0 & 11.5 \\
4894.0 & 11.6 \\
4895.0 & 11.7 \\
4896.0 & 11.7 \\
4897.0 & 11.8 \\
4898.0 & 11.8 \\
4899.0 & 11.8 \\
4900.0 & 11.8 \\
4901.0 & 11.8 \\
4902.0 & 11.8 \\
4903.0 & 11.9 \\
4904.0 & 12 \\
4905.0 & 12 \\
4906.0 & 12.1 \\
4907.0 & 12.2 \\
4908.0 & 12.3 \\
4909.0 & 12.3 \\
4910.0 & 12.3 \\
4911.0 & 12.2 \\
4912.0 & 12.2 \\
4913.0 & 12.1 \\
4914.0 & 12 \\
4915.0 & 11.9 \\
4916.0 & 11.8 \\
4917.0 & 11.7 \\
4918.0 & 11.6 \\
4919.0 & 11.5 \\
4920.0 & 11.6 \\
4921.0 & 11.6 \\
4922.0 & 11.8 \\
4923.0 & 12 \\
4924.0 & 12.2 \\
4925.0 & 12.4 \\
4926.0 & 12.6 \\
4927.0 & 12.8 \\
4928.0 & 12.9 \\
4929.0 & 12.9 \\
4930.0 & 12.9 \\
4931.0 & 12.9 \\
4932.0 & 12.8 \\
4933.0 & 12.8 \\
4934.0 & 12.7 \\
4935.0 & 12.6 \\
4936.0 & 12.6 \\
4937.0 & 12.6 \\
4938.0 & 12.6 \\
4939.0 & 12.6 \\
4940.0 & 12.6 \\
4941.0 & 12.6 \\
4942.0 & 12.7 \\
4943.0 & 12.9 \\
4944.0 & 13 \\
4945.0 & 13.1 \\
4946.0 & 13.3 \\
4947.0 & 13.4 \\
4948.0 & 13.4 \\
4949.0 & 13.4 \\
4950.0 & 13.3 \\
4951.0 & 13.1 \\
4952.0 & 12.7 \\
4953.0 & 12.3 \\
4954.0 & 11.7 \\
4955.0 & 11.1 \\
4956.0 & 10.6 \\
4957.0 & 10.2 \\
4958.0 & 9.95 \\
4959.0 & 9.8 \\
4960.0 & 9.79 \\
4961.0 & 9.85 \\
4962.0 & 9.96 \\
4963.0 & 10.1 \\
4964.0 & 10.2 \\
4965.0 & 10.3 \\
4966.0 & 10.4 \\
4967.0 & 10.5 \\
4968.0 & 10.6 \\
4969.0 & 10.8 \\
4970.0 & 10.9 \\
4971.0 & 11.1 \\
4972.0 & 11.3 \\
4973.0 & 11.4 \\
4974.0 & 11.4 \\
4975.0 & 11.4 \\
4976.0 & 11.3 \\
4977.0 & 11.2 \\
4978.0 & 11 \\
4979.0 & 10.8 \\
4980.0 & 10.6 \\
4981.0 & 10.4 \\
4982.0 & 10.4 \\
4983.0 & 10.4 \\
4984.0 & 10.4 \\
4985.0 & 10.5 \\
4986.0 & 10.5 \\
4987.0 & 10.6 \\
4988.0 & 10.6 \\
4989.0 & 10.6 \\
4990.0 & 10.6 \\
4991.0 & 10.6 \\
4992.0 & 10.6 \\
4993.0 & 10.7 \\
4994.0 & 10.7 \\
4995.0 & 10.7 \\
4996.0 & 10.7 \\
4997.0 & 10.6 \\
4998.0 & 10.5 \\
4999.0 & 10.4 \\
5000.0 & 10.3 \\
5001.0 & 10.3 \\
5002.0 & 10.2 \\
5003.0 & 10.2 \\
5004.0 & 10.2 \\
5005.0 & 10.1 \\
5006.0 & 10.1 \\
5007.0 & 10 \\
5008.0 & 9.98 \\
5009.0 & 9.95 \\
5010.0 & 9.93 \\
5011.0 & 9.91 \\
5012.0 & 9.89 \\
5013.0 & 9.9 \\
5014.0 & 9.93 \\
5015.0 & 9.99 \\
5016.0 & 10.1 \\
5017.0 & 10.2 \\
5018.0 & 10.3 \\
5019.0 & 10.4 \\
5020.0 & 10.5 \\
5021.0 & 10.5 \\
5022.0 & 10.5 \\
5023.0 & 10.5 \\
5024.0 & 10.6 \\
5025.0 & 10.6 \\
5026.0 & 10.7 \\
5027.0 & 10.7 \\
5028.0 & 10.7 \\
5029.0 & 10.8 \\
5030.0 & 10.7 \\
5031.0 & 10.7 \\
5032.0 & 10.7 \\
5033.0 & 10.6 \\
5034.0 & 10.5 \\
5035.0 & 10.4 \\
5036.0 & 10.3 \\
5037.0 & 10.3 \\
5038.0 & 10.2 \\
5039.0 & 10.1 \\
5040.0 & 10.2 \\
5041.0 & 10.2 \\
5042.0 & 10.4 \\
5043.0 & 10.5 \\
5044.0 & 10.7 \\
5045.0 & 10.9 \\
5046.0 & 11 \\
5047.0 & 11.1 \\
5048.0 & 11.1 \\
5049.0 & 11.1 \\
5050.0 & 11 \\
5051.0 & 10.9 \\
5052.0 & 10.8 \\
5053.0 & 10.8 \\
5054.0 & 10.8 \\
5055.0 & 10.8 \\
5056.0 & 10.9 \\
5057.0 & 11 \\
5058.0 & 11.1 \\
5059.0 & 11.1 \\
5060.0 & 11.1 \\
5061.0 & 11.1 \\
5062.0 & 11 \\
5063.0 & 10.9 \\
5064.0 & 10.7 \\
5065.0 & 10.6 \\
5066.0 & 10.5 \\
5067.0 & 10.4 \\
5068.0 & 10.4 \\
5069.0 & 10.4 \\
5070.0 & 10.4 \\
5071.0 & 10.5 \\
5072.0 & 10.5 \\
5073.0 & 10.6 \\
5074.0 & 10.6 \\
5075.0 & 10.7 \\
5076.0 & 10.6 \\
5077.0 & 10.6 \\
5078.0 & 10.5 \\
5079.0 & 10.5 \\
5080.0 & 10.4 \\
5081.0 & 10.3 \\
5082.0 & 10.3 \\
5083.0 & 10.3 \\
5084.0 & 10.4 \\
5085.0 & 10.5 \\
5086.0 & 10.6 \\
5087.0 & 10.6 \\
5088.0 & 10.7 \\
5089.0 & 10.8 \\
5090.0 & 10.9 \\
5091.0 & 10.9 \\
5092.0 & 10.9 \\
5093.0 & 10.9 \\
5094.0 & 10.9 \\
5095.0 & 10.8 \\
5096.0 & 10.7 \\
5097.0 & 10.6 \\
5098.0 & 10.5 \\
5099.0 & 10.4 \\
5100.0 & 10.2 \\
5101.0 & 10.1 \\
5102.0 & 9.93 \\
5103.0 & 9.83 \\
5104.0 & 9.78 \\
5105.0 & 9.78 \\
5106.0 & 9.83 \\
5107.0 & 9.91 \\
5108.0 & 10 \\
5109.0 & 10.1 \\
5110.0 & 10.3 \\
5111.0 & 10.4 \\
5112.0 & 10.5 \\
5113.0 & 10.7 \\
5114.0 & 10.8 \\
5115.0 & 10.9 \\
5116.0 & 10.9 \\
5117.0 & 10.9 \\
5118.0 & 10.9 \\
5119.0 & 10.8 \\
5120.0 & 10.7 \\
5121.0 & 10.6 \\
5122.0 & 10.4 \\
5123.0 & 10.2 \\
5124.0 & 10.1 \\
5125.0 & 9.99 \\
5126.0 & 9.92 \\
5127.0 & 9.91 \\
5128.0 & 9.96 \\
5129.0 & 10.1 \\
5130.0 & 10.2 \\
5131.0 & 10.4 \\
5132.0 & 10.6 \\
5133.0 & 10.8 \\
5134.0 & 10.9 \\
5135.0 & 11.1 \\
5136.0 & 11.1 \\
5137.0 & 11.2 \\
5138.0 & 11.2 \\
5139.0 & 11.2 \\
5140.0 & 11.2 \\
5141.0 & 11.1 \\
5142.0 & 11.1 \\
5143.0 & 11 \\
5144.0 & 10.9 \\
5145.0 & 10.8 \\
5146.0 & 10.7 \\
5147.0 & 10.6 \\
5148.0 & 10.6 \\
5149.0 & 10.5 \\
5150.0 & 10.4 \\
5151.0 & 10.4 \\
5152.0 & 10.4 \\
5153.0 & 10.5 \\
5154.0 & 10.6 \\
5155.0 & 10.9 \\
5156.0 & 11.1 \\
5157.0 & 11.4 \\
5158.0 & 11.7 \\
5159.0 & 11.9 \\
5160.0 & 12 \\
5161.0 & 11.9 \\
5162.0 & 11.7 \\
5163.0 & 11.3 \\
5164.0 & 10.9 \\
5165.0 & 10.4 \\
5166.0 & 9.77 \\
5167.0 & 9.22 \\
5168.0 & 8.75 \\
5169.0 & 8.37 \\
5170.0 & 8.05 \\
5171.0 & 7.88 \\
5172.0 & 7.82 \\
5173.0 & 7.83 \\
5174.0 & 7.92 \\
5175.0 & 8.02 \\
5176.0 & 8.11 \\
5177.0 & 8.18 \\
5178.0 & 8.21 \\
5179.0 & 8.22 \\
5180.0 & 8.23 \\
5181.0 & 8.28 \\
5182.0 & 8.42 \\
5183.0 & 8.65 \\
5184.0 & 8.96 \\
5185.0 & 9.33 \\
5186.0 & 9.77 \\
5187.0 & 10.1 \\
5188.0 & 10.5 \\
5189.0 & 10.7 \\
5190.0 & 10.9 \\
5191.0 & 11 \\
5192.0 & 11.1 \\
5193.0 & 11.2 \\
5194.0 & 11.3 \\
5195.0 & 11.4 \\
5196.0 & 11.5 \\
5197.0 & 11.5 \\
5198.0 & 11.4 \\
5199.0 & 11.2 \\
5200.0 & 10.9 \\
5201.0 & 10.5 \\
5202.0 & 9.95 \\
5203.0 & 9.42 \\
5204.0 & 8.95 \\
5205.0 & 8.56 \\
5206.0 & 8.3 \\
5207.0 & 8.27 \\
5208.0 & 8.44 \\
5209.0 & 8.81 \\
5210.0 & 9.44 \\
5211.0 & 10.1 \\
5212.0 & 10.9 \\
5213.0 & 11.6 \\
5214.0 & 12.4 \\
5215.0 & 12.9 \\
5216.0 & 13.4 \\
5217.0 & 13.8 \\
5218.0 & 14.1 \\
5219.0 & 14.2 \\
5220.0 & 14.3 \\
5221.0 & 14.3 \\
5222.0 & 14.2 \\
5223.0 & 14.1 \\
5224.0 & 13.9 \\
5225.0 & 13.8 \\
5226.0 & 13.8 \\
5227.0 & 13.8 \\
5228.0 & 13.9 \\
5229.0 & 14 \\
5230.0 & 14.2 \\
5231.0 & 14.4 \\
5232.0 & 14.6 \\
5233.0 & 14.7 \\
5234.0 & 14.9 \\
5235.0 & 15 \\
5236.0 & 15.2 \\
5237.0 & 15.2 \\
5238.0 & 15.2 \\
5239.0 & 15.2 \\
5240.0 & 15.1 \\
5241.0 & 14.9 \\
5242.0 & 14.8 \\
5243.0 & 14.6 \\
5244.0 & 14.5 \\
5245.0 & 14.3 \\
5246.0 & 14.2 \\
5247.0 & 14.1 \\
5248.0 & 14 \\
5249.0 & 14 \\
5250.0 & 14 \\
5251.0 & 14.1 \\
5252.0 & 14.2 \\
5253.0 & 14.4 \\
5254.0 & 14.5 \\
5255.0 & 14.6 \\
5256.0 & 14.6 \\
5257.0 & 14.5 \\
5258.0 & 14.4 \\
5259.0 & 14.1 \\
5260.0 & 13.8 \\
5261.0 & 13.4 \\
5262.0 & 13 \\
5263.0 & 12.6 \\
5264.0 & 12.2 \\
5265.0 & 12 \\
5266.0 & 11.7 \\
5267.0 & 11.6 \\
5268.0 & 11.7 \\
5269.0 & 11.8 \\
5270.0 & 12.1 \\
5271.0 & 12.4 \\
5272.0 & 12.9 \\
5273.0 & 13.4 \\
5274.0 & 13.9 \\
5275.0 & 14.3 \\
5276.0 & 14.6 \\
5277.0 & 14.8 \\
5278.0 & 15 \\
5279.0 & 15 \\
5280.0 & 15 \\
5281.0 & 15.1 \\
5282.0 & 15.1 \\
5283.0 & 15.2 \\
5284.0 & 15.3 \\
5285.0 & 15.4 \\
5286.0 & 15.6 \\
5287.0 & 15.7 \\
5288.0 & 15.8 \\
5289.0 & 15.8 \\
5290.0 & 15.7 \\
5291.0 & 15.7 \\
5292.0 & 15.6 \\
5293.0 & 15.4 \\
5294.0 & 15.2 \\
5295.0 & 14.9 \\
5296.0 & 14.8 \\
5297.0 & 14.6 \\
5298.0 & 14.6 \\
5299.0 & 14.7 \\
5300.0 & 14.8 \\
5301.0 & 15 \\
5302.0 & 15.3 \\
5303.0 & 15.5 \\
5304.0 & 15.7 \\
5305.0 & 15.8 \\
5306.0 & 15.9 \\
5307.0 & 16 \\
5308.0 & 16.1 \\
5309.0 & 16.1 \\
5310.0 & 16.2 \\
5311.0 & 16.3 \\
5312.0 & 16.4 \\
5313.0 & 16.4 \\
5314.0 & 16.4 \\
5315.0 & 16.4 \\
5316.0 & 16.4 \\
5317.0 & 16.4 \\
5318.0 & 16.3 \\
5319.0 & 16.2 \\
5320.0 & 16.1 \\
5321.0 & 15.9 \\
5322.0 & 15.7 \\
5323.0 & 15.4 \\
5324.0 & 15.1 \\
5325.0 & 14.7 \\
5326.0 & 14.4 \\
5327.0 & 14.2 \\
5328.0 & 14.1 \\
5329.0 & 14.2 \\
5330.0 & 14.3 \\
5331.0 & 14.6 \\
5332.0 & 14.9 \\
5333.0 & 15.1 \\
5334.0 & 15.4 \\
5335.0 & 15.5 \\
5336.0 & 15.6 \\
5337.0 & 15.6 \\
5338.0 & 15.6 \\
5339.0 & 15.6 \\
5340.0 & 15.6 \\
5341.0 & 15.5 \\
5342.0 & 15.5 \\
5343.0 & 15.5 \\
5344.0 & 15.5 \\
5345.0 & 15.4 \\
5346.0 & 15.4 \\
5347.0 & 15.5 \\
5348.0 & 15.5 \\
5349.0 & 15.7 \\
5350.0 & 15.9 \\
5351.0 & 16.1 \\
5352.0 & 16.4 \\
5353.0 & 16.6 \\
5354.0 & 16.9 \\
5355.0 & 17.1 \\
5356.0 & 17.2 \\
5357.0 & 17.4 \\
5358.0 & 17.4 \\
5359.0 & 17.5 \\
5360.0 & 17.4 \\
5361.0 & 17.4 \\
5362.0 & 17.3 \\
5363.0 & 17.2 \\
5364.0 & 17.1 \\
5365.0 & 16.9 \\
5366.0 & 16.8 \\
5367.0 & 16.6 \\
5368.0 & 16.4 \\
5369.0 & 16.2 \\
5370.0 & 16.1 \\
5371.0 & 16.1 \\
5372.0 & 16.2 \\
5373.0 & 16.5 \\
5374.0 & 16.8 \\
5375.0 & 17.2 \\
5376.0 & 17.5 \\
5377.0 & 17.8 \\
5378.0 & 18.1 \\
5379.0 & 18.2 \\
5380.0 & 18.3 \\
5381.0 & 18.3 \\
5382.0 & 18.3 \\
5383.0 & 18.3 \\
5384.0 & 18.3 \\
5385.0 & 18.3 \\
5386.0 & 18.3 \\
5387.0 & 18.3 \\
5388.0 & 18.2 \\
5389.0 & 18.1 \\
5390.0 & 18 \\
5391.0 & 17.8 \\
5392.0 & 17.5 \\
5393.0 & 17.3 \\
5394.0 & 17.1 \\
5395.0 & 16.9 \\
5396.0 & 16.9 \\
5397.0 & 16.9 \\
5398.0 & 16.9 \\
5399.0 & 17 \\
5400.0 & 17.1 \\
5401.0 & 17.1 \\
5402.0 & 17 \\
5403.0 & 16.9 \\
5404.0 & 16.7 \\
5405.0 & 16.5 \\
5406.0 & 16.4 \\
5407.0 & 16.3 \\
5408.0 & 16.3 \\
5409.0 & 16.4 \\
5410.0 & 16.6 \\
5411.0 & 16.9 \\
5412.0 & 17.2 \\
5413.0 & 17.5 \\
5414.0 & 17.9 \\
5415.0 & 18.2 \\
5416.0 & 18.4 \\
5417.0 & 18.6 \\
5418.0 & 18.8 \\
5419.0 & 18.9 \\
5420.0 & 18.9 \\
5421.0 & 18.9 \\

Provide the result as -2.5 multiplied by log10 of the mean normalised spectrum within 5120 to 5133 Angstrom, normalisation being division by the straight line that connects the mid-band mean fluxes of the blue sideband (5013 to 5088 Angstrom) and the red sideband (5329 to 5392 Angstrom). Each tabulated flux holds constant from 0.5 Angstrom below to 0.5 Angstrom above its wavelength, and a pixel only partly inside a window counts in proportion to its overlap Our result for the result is 0.179 mag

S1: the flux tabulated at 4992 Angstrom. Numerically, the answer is 10.6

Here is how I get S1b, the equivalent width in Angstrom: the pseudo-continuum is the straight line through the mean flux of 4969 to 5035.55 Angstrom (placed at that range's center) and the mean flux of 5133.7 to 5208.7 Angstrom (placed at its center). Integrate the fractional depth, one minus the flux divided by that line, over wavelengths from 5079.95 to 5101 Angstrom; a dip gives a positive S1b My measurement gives -0.59 Angstrom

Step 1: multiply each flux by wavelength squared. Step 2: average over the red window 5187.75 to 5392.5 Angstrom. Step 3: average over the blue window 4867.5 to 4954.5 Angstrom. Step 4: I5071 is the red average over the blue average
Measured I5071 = 1.4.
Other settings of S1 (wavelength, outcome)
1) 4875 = 10.8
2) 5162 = 11.7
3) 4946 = 13.3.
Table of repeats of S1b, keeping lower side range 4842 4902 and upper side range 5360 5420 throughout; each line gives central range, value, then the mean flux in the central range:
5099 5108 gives 2.5 Angstrom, 9.95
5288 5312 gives 1.1 Angstrom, 15.5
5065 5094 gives 6.3 Angstrom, 10.6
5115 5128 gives 3.3 Angstrom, 10.4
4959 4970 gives 1.6 Angstrom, 10.3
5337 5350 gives 1.0 Angstrom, 15.5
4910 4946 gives -2.5 Angstrom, 12.4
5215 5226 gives 0.9 Angstrom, 13.9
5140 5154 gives 3.5 Angstrom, 10.7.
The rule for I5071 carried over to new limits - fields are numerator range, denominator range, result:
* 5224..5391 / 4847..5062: 1.60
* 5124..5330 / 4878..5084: 1.26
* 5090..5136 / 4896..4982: 0.95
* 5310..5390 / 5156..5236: 1.58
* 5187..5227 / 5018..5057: 1.15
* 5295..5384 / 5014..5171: 1.68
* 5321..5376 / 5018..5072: 1.68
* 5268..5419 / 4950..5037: 1.75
